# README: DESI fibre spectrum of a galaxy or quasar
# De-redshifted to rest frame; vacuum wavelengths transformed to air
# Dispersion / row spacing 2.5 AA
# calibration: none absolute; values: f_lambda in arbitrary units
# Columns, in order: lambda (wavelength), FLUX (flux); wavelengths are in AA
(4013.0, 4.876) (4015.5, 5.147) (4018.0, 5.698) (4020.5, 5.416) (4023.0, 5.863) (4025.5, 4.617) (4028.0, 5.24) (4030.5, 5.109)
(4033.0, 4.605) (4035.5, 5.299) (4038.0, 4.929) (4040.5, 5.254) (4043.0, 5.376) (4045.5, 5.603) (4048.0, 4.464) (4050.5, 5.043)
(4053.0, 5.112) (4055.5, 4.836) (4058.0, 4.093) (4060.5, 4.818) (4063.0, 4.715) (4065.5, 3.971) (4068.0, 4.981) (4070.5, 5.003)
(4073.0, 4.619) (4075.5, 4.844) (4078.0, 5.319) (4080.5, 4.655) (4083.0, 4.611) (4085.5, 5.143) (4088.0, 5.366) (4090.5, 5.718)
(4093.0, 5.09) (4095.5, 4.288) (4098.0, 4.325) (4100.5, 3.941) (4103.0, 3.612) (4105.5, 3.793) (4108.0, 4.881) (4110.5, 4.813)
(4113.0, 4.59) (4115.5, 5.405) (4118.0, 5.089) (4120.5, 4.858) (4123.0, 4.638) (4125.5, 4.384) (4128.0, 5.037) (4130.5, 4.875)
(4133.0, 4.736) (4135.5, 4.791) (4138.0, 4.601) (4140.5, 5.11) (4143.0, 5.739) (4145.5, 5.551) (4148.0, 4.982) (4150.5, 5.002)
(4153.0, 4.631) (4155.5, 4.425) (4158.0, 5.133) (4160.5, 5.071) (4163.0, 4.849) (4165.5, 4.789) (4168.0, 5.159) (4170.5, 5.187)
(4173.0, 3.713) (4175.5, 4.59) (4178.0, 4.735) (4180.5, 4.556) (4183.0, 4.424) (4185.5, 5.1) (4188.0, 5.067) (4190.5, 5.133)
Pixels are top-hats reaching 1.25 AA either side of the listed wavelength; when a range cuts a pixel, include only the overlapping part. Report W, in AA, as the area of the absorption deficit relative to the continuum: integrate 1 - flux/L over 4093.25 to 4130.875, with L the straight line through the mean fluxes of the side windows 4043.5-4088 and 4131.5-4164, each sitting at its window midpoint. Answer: 2.6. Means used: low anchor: 4.84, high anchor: 4.97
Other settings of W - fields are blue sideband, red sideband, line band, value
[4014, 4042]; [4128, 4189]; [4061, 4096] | 1.2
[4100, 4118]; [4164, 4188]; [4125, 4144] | -1.4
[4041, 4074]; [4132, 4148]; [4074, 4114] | 2.1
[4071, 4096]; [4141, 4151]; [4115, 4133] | 1.2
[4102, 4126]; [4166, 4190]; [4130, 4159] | -1.8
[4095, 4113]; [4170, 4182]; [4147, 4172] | -2.5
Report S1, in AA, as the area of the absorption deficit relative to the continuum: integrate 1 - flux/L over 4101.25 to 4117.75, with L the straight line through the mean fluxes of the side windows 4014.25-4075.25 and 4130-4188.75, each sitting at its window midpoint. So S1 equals 1.29 AA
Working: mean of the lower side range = 4.99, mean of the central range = 4.53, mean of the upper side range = 4.87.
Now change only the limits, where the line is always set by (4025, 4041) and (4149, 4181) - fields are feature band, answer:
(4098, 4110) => 1.8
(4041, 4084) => 1.1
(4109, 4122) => -0.2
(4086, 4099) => -0.2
